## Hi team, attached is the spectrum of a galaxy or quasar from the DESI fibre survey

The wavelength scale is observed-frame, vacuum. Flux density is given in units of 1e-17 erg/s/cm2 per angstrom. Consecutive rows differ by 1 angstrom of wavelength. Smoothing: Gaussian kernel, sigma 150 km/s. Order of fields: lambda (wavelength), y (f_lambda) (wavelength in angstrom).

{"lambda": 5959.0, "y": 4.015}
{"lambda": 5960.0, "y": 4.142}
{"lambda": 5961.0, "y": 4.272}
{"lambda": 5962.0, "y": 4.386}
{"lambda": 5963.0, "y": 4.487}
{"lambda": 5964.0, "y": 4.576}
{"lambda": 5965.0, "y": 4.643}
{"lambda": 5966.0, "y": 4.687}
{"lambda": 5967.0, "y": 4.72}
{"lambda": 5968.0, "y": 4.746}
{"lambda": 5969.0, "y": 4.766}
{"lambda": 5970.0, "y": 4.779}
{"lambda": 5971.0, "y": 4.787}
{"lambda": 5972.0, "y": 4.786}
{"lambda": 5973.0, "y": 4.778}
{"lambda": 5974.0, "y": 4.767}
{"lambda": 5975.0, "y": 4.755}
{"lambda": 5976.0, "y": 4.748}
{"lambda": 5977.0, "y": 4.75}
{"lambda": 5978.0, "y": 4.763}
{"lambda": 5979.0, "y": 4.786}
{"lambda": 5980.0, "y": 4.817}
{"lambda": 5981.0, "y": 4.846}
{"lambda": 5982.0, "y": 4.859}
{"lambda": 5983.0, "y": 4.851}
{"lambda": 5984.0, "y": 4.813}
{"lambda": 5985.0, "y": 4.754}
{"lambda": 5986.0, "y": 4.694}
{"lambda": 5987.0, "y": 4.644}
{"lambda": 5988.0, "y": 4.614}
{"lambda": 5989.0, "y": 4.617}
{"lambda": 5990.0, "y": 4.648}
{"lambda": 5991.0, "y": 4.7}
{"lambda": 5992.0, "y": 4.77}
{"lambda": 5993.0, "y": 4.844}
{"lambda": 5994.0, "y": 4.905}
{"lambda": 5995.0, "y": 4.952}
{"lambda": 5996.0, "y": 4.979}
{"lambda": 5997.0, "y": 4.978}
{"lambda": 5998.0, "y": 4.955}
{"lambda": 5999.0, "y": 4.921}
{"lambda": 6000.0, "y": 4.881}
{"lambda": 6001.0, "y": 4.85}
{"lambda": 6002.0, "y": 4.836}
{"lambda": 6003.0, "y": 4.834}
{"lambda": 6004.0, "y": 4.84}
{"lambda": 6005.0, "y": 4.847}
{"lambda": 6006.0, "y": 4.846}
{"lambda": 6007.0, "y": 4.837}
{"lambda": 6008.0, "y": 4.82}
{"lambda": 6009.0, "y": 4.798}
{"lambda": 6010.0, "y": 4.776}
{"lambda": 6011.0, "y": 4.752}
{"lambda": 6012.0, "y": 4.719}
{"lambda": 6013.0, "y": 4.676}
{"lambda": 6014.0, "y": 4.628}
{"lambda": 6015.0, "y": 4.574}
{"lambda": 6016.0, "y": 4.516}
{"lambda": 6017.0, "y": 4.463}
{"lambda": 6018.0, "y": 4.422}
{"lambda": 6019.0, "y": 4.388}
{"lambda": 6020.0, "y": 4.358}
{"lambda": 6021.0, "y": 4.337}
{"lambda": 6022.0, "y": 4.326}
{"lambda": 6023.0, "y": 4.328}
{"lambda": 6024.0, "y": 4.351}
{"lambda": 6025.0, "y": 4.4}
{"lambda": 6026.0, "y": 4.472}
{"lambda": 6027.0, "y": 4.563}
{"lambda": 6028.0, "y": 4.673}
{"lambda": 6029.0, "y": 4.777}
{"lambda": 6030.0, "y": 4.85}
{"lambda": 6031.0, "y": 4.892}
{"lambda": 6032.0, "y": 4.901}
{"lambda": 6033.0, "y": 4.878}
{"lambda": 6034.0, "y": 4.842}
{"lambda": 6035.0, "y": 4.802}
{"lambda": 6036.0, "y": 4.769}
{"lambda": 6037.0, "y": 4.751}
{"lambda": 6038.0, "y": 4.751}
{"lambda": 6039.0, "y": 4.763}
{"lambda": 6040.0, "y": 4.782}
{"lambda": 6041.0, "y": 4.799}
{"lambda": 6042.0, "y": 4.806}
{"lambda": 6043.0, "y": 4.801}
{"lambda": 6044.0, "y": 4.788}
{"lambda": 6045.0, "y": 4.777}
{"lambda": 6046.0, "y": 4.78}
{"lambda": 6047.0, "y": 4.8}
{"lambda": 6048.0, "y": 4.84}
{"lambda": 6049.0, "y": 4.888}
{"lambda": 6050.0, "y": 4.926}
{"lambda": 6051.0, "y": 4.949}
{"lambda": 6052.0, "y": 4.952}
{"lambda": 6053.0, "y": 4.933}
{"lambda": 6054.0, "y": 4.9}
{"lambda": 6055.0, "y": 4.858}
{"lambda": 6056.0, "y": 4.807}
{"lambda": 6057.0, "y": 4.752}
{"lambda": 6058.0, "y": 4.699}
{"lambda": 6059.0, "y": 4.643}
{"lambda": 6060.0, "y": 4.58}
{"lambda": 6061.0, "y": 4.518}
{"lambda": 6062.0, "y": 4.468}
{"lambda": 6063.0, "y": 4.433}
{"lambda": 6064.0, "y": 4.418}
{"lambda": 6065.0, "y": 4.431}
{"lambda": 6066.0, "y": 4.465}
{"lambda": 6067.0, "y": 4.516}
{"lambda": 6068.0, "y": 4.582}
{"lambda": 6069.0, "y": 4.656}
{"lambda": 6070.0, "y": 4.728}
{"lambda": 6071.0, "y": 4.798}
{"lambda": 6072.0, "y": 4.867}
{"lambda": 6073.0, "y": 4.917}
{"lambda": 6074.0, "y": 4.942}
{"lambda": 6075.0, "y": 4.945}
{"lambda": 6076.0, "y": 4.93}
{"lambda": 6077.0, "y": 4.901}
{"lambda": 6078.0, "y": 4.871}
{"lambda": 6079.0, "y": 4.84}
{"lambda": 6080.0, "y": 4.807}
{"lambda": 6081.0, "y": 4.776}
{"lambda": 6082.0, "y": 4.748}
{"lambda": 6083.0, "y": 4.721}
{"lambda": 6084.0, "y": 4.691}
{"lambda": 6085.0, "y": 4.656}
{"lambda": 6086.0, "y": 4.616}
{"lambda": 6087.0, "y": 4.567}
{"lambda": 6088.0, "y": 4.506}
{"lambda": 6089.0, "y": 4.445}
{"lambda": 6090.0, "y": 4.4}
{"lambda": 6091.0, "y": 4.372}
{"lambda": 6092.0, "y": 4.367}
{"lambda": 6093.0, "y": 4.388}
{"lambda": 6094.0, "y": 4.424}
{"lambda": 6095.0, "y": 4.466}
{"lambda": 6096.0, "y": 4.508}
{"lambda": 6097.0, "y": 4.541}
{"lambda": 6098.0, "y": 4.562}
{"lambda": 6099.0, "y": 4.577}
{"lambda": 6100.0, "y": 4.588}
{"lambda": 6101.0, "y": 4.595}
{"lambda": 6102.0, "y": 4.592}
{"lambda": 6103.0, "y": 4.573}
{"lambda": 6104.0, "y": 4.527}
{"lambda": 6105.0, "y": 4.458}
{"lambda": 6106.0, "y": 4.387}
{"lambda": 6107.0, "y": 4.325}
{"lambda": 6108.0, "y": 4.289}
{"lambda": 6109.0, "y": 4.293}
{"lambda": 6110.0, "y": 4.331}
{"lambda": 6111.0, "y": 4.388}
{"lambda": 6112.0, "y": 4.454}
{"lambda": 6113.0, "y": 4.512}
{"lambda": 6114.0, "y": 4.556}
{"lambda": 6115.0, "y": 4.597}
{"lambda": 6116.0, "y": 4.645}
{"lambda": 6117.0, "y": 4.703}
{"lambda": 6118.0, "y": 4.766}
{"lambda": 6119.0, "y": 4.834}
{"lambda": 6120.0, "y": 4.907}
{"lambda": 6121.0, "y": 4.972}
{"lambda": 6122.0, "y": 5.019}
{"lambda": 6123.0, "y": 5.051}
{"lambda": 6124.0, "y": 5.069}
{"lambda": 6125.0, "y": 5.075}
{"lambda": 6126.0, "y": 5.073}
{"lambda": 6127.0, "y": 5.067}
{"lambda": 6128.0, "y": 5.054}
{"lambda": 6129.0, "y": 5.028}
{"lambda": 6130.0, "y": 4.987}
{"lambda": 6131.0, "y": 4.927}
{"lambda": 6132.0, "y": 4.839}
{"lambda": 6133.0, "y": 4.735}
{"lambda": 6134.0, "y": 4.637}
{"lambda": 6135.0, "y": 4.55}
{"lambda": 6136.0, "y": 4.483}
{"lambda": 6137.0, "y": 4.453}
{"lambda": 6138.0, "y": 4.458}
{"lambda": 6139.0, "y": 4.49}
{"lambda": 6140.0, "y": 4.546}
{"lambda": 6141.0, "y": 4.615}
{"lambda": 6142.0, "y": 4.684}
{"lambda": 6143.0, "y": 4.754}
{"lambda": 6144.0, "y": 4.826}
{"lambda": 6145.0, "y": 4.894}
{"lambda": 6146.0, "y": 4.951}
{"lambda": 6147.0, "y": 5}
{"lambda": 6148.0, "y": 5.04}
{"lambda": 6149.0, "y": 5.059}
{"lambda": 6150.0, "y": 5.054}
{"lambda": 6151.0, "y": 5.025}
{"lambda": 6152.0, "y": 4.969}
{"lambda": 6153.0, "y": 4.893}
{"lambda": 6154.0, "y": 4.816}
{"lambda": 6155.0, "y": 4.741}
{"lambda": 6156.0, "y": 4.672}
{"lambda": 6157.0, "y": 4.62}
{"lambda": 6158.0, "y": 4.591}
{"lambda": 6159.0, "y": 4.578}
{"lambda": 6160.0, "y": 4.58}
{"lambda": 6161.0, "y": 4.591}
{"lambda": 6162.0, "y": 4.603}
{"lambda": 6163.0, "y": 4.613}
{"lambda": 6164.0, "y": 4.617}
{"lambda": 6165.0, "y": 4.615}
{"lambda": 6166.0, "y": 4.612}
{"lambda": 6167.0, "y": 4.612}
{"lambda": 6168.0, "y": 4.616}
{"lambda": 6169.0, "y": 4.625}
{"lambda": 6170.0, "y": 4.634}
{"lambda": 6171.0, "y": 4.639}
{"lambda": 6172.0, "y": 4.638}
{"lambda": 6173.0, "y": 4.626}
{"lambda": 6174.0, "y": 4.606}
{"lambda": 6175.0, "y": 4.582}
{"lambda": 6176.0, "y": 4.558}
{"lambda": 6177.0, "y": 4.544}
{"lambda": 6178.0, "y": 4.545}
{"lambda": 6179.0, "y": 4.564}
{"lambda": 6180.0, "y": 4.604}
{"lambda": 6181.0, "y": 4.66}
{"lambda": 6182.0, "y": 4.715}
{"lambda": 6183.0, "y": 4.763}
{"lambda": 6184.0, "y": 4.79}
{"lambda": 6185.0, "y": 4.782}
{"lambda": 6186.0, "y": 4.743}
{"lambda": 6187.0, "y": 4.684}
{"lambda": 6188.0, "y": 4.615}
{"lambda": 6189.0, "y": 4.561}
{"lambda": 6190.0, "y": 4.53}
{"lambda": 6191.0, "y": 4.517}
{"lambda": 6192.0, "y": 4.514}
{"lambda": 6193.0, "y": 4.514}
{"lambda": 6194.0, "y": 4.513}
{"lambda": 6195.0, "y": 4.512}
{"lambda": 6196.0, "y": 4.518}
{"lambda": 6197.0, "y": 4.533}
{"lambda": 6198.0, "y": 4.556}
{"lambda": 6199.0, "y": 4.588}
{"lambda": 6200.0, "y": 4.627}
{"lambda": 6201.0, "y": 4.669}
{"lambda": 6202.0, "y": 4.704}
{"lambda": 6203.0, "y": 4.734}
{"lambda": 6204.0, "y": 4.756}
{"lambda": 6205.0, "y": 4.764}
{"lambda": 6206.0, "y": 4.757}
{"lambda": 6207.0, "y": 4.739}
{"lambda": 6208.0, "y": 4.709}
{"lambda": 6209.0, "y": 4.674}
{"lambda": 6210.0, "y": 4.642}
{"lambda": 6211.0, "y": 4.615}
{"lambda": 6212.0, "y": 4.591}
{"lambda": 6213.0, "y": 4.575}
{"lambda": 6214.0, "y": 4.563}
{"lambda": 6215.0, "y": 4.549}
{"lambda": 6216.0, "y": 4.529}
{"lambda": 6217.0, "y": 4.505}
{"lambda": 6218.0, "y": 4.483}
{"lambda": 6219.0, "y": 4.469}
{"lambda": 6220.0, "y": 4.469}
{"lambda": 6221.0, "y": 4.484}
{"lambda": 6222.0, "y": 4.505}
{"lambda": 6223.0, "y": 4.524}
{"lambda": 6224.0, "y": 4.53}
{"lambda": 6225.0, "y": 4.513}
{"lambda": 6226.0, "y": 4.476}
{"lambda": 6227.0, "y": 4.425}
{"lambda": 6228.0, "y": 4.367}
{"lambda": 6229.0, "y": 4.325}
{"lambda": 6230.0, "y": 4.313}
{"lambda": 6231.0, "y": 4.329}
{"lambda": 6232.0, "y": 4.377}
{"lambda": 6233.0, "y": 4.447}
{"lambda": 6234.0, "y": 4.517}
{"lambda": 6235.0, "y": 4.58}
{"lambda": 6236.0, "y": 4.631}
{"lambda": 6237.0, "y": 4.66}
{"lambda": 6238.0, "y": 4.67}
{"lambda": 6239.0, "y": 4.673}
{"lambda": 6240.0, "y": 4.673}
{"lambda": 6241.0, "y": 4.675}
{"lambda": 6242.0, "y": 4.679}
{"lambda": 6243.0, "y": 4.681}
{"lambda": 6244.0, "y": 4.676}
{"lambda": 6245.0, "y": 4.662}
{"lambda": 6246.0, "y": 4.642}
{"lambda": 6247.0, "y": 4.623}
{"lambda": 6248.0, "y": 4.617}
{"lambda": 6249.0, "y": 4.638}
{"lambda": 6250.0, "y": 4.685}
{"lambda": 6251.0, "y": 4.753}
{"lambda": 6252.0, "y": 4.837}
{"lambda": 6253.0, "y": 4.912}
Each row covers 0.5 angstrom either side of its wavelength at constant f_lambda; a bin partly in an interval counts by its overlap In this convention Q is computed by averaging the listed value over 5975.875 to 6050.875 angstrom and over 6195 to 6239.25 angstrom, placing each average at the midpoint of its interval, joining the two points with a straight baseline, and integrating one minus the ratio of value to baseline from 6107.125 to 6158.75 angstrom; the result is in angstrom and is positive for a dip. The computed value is -1.4 angstrom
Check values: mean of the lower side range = 4.74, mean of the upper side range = 4.56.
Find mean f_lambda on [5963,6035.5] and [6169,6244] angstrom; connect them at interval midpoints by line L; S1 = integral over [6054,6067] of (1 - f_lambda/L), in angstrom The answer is 0.23 angstrom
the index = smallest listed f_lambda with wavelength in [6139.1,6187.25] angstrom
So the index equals 4.544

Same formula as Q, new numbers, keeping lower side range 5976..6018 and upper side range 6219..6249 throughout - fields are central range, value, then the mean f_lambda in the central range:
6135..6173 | -0.7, 4.71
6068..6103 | 0.3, 4.65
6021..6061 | -0.1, 4.74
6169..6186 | -0.2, 4.64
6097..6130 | -0.2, 4.69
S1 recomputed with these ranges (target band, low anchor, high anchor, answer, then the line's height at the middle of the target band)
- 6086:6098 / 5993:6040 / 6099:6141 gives 0.6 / 4.69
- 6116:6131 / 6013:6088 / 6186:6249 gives -1.0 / 4.64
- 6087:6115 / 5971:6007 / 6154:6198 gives 1.4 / 4.69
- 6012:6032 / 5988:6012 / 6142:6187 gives 1.1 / 4.81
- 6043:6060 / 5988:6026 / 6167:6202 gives -0.6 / 4.67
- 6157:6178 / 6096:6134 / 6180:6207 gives 0.3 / 4.66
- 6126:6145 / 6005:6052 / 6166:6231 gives -0.5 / 4.63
